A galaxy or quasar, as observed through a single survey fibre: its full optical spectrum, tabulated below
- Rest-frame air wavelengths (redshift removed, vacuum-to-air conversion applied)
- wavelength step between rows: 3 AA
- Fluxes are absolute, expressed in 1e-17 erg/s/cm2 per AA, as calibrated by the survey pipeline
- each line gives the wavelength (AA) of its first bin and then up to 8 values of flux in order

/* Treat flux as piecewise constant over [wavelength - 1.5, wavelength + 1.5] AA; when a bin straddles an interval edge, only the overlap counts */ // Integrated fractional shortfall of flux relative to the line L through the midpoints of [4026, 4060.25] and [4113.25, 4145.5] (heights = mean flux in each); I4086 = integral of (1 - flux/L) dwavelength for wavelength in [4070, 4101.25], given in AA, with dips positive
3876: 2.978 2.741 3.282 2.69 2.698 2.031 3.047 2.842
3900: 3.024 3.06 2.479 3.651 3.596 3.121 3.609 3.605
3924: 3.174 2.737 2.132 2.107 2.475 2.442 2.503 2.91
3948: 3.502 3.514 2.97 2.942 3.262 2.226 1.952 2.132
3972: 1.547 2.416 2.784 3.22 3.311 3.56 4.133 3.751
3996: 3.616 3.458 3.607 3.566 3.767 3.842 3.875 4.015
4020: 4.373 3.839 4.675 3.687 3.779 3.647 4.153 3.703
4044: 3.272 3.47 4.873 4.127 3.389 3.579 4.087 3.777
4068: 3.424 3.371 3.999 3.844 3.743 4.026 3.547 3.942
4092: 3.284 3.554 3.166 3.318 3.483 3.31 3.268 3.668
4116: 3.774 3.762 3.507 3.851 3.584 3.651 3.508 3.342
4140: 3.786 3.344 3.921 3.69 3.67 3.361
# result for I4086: 0.79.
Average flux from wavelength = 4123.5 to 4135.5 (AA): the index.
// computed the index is 3.65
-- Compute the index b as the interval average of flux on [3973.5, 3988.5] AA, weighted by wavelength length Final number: 3.06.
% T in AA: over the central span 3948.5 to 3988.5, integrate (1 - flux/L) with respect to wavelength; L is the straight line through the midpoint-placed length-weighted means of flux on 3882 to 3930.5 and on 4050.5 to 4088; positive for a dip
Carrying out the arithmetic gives 6.3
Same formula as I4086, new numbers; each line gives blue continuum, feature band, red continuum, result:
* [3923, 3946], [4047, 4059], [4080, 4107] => -2.5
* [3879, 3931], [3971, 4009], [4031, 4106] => 0.7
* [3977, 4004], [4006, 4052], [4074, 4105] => -4.9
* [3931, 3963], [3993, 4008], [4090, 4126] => -2.7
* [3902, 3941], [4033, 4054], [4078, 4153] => -3.4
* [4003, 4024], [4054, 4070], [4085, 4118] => 0.0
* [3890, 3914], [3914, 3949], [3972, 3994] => 2.4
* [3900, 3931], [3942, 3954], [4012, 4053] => 0.7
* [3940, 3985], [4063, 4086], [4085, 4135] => -2.7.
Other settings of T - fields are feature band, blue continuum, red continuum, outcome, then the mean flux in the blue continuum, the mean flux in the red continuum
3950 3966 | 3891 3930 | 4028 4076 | 2.12 AA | 3.08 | 3.77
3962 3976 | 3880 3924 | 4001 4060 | 5.80 AA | 3.05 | 3.87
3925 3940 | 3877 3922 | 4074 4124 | 3.44 AA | 3.02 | 3.59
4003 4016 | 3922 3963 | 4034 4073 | -1.46 AA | 2.81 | 3.76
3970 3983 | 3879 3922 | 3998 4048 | 3.74 AA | 3.04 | 3.81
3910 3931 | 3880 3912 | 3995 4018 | -0.62 AA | 2.91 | 3.71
